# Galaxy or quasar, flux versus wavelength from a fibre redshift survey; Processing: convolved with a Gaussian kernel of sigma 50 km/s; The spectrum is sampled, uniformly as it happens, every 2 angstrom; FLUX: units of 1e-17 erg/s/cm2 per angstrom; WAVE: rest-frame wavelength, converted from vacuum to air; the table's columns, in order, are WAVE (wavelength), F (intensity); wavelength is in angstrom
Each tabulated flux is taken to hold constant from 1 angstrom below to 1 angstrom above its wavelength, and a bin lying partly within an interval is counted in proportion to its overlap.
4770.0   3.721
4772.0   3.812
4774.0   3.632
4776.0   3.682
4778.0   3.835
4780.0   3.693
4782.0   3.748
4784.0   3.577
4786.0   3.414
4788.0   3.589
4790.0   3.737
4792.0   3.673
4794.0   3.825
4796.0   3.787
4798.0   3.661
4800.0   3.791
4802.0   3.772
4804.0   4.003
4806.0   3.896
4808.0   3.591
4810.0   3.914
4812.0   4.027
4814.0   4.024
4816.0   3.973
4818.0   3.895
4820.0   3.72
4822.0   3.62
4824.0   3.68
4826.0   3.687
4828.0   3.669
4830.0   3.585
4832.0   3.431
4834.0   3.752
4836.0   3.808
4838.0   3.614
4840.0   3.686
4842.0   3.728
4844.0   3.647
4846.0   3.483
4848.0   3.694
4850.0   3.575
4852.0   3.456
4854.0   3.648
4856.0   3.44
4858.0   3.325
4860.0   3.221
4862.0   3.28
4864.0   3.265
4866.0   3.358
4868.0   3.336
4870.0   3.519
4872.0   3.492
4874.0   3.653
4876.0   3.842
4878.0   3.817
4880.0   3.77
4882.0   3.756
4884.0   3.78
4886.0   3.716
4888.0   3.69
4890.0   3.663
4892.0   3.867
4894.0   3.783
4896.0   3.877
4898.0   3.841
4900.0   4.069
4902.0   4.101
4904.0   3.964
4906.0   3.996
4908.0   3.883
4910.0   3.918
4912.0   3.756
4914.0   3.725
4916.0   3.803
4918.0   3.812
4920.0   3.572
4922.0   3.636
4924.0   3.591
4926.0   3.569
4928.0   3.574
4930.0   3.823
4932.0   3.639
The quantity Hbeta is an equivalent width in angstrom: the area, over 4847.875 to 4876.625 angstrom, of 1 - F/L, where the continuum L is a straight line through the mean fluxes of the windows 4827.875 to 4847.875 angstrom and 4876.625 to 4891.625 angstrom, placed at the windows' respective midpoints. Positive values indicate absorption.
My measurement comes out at 1.84 angstrom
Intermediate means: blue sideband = 3.64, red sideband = 3.75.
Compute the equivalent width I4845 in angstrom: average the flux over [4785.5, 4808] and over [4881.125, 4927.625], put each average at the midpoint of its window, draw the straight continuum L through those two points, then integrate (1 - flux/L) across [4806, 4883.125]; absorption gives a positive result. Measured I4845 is 2.7 angstrom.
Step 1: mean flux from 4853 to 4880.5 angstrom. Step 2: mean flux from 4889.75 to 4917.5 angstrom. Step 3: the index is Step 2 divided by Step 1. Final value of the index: 1.11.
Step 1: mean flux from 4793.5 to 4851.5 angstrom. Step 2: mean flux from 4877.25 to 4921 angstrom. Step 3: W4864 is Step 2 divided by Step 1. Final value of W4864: 1.0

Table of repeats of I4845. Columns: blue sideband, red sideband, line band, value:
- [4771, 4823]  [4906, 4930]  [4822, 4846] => 0.6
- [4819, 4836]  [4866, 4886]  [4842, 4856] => 0.3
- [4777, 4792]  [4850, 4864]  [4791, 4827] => -2.4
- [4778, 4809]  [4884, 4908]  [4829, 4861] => 1.9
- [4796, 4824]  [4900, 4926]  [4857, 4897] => 2.3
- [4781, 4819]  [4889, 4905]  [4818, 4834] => 0.7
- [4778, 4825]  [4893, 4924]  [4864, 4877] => 1.0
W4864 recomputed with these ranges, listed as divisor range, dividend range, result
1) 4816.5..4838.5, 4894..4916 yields 1.06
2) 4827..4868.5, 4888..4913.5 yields 1.10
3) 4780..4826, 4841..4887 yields 0.94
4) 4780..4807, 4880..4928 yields 1.02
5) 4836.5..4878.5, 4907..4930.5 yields 1.05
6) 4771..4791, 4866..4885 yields 0.99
